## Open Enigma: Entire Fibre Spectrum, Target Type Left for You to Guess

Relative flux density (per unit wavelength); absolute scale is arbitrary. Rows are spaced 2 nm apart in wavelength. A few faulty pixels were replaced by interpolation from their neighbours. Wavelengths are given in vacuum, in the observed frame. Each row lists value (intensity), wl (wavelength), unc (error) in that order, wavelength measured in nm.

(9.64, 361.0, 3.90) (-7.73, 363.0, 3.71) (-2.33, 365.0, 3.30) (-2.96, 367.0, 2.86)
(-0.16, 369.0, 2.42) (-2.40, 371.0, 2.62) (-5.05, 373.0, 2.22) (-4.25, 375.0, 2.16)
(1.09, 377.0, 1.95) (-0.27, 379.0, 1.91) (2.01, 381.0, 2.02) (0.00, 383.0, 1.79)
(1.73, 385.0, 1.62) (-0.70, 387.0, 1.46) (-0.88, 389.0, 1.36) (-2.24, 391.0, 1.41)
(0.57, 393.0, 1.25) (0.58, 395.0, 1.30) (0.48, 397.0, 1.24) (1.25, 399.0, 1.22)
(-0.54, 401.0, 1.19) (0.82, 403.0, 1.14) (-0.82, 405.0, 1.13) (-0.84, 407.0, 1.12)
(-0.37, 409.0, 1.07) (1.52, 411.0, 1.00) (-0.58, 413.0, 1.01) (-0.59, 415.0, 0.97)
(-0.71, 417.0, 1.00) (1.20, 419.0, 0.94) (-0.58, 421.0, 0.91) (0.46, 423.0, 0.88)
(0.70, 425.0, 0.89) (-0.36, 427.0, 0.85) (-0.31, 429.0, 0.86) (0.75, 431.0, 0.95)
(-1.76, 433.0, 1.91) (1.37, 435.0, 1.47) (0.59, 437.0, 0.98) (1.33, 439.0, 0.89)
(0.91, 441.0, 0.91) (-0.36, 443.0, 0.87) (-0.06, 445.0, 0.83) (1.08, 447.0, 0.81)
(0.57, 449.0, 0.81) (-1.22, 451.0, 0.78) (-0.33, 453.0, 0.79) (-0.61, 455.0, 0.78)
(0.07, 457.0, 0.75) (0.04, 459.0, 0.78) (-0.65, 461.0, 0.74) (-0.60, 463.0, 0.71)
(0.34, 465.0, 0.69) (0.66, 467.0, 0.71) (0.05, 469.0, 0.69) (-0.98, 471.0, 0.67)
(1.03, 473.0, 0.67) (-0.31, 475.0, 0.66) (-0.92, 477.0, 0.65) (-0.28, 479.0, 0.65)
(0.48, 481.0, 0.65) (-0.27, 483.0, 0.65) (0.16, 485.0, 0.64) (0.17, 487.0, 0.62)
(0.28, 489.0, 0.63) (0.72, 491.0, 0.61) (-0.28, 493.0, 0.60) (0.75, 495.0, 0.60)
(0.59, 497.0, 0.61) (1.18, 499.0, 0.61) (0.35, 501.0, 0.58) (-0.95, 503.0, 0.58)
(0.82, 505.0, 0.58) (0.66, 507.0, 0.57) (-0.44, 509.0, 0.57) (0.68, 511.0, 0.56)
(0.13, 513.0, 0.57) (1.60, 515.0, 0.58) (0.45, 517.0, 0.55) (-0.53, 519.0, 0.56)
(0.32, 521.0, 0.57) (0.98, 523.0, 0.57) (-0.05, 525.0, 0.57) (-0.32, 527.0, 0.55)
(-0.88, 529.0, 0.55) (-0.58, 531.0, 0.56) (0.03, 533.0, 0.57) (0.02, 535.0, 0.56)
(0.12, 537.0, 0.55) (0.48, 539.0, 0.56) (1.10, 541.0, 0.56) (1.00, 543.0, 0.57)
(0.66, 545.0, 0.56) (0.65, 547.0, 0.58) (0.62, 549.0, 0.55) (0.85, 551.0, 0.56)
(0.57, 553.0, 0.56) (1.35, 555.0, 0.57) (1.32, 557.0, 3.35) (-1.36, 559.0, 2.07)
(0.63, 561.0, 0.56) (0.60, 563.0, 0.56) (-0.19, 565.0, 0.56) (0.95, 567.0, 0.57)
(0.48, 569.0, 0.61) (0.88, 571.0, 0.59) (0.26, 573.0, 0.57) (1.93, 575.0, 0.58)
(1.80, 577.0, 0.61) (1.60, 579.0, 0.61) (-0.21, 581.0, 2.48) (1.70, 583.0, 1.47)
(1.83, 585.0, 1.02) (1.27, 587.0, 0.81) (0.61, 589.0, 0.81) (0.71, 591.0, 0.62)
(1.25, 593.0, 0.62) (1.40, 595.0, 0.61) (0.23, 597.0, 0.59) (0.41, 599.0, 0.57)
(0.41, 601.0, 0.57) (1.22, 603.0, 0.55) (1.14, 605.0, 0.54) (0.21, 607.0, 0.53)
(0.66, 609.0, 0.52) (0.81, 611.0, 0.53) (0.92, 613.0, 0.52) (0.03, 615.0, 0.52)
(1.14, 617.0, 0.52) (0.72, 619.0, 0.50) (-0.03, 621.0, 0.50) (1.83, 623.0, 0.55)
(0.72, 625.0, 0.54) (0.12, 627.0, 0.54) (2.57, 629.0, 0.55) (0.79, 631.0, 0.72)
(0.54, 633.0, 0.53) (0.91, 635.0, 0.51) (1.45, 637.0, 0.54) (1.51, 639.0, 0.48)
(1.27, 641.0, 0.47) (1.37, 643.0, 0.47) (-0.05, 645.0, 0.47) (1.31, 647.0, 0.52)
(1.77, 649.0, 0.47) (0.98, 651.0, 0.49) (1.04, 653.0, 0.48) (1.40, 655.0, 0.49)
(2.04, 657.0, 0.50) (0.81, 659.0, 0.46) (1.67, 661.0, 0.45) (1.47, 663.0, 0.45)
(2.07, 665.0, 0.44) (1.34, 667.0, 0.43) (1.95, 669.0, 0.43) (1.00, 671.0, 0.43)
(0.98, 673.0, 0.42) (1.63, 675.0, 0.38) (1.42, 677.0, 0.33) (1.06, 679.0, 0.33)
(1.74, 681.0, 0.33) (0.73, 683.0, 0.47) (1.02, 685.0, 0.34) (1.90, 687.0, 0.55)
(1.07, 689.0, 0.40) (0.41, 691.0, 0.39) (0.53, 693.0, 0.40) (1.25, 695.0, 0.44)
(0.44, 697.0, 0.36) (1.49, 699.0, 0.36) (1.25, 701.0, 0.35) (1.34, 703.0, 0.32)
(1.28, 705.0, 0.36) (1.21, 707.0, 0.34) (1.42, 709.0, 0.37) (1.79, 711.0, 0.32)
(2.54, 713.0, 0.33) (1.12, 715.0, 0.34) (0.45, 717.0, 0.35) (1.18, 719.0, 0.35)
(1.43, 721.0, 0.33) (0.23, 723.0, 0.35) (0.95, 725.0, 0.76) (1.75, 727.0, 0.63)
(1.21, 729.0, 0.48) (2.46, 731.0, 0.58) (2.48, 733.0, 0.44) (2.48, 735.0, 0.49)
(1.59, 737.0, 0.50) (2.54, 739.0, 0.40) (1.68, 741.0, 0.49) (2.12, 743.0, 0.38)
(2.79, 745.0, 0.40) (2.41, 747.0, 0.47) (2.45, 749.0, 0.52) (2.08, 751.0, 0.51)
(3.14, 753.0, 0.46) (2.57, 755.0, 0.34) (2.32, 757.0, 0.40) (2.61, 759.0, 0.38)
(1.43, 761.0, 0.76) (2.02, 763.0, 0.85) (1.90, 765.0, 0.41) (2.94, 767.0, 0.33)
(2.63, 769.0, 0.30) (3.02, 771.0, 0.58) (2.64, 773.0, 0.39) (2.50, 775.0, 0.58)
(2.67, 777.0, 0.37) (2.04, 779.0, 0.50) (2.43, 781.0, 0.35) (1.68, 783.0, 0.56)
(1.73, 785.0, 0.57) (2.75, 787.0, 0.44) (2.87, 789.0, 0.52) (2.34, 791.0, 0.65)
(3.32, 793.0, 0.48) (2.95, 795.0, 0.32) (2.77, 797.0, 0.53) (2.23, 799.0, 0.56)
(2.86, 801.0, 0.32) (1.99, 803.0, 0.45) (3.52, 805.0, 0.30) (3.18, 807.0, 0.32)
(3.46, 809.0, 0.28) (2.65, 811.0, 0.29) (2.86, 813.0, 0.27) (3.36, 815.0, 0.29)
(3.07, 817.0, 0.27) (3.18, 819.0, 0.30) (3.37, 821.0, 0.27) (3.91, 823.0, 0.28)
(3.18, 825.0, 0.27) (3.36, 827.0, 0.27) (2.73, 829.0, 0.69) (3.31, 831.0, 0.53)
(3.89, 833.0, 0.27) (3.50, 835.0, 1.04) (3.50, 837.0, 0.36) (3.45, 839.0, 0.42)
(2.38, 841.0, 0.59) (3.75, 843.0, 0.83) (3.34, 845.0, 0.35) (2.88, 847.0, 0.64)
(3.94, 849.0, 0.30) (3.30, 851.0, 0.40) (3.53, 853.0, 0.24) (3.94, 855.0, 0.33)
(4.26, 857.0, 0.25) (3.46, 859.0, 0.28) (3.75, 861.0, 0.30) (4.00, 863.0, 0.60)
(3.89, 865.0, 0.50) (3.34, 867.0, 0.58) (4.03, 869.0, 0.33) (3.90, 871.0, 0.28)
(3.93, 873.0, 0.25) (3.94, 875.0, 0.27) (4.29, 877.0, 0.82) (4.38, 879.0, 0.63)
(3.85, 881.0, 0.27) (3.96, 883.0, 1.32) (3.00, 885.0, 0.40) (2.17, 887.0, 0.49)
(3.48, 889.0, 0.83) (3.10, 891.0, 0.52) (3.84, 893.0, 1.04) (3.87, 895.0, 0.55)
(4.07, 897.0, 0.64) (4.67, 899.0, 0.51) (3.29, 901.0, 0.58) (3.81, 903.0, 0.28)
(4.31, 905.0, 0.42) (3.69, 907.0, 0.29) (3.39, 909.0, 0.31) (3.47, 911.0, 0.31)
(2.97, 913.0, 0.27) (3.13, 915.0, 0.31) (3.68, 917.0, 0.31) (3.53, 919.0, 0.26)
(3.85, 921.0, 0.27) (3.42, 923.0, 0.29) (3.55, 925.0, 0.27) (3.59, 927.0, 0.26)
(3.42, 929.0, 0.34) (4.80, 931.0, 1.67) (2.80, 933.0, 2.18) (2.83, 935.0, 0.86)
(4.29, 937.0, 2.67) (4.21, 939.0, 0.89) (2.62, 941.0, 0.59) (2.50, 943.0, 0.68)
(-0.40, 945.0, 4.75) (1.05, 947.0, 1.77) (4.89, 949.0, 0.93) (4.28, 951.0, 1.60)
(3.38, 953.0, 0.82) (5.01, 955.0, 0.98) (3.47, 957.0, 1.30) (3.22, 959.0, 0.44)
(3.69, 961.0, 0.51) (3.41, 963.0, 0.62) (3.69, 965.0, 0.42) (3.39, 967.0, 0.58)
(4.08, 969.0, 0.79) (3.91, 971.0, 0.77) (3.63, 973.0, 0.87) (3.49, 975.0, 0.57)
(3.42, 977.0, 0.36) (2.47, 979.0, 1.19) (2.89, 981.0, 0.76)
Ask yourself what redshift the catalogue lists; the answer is 0.822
